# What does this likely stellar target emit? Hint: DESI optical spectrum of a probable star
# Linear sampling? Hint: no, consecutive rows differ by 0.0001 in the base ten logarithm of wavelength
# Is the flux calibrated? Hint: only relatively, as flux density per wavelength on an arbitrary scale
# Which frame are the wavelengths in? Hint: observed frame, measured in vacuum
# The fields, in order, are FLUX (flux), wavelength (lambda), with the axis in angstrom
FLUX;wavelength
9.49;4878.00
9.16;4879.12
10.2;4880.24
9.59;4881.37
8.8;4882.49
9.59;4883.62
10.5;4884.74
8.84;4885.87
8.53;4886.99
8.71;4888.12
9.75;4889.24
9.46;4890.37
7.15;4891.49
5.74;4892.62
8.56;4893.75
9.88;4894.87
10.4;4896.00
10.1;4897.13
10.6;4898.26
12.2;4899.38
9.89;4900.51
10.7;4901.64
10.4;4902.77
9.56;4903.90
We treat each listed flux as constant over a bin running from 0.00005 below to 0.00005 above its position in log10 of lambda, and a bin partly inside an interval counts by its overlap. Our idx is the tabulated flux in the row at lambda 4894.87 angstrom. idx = 9.88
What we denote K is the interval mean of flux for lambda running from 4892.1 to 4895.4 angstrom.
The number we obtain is 8.08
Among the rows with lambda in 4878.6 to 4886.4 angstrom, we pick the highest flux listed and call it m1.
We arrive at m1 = 10.5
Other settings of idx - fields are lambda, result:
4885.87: 8.84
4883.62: 9.59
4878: 9.49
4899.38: 12.2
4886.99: 8.53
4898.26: 10.6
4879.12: 9.16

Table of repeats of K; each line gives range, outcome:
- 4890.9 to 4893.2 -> 6.5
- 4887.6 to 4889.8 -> 9.26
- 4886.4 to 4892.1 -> 8.71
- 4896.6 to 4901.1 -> 10.7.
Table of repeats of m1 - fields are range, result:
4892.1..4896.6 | 10.4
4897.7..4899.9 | 12.2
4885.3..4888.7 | 8.84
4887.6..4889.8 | 9.75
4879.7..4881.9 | 10.2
